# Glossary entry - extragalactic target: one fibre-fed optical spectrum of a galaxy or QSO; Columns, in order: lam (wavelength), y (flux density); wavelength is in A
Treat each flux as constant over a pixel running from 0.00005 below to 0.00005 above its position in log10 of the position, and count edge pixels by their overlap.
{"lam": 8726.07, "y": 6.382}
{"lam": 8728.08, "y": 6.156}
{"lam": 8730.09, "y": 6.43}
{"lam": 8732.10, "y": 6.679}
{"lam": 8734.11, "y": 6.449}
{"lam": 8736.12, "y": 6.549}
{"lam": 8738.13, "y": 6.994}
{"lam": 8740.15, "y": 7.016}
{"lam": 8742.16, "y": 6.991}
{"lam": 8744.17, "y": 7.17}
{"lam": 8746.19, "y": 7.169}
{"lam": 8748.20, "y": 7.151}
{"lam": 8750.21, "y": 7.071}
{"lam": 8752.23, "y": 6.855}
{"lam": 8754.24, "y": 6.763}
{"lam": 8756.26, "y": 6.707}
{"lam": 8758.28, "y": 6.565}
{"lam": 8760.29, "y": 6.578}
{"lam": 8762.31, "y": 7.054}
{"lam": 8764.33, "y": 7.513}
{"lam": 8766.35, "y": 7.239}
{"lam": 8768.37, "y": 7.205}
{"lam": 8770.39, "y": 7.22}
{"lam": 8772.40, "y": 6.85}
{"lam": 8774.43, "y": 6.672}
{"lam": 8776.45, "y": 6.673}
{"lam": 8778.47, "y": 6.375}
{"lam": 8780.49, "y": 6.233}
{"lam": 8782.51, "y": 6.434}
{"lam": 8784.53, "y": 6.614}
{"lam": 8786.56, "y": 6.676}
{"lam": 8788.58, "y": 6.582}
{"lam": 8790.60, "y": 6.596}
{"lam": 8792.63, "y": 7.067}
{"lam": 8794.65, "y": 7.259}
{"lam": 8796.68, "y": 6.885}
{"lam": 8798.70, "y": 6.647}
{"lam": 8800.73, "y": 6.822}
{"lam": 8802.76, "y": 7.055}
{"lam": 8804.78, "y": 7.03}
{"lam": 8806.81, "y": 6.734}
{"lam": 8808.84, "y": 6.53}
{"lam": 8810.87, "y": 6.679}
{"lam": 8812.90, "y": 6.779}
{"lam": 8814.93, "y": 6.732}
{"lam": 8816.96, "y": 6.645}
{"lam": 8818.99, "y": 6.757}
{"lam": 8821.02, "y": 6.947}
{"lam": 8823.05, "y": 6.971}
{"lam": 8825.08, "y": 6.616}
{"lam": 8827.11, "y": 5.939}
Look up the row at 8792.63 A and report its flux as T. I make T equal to 7.067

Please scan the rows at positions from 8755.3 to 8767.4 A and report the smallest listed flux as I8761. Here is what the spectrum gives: 6.565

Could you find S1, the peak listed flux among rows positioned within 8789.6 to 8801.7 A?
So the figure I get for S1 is 7.259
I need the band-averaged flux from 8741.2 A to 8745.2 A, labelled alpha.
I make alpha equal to 7.08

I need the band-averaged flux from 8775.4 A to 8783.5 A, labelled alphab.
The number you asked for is 6.43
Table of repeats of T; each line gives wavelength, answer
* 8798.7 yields 6.647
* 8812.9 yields 6.779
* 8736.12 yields 6.549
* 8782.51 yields 6.434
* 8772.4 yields 6.85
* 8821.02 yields 6.947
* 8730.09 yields 6.43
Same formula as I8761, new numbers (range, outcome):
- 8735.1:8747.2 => 6.549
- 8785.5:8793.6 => 6.582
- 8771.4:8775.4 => 6.672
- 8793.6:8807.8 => 6.647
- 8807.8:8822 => 6.53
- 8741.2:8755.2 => 6.763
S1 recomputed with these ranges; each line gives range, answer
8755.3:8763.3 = 7.054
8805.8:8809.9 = 6.734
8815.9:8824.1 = 6.971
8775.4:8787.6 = 6.676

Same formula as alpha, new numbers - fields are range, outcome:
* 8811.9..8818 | 6.72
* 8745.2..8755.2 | 7.01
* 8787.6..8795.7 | 6.88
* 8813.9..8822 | 6.77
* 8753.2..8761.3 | 6.66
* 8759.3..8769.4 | 7.11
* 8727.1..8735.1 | 6.43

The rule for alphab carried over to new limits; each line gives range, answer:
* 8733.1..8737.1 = 6.5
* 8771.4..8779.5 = 6.64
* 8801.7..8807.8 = 6.94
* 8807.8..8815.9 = 6.68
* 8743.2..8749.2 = 7.16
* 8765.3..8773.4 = 7.14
